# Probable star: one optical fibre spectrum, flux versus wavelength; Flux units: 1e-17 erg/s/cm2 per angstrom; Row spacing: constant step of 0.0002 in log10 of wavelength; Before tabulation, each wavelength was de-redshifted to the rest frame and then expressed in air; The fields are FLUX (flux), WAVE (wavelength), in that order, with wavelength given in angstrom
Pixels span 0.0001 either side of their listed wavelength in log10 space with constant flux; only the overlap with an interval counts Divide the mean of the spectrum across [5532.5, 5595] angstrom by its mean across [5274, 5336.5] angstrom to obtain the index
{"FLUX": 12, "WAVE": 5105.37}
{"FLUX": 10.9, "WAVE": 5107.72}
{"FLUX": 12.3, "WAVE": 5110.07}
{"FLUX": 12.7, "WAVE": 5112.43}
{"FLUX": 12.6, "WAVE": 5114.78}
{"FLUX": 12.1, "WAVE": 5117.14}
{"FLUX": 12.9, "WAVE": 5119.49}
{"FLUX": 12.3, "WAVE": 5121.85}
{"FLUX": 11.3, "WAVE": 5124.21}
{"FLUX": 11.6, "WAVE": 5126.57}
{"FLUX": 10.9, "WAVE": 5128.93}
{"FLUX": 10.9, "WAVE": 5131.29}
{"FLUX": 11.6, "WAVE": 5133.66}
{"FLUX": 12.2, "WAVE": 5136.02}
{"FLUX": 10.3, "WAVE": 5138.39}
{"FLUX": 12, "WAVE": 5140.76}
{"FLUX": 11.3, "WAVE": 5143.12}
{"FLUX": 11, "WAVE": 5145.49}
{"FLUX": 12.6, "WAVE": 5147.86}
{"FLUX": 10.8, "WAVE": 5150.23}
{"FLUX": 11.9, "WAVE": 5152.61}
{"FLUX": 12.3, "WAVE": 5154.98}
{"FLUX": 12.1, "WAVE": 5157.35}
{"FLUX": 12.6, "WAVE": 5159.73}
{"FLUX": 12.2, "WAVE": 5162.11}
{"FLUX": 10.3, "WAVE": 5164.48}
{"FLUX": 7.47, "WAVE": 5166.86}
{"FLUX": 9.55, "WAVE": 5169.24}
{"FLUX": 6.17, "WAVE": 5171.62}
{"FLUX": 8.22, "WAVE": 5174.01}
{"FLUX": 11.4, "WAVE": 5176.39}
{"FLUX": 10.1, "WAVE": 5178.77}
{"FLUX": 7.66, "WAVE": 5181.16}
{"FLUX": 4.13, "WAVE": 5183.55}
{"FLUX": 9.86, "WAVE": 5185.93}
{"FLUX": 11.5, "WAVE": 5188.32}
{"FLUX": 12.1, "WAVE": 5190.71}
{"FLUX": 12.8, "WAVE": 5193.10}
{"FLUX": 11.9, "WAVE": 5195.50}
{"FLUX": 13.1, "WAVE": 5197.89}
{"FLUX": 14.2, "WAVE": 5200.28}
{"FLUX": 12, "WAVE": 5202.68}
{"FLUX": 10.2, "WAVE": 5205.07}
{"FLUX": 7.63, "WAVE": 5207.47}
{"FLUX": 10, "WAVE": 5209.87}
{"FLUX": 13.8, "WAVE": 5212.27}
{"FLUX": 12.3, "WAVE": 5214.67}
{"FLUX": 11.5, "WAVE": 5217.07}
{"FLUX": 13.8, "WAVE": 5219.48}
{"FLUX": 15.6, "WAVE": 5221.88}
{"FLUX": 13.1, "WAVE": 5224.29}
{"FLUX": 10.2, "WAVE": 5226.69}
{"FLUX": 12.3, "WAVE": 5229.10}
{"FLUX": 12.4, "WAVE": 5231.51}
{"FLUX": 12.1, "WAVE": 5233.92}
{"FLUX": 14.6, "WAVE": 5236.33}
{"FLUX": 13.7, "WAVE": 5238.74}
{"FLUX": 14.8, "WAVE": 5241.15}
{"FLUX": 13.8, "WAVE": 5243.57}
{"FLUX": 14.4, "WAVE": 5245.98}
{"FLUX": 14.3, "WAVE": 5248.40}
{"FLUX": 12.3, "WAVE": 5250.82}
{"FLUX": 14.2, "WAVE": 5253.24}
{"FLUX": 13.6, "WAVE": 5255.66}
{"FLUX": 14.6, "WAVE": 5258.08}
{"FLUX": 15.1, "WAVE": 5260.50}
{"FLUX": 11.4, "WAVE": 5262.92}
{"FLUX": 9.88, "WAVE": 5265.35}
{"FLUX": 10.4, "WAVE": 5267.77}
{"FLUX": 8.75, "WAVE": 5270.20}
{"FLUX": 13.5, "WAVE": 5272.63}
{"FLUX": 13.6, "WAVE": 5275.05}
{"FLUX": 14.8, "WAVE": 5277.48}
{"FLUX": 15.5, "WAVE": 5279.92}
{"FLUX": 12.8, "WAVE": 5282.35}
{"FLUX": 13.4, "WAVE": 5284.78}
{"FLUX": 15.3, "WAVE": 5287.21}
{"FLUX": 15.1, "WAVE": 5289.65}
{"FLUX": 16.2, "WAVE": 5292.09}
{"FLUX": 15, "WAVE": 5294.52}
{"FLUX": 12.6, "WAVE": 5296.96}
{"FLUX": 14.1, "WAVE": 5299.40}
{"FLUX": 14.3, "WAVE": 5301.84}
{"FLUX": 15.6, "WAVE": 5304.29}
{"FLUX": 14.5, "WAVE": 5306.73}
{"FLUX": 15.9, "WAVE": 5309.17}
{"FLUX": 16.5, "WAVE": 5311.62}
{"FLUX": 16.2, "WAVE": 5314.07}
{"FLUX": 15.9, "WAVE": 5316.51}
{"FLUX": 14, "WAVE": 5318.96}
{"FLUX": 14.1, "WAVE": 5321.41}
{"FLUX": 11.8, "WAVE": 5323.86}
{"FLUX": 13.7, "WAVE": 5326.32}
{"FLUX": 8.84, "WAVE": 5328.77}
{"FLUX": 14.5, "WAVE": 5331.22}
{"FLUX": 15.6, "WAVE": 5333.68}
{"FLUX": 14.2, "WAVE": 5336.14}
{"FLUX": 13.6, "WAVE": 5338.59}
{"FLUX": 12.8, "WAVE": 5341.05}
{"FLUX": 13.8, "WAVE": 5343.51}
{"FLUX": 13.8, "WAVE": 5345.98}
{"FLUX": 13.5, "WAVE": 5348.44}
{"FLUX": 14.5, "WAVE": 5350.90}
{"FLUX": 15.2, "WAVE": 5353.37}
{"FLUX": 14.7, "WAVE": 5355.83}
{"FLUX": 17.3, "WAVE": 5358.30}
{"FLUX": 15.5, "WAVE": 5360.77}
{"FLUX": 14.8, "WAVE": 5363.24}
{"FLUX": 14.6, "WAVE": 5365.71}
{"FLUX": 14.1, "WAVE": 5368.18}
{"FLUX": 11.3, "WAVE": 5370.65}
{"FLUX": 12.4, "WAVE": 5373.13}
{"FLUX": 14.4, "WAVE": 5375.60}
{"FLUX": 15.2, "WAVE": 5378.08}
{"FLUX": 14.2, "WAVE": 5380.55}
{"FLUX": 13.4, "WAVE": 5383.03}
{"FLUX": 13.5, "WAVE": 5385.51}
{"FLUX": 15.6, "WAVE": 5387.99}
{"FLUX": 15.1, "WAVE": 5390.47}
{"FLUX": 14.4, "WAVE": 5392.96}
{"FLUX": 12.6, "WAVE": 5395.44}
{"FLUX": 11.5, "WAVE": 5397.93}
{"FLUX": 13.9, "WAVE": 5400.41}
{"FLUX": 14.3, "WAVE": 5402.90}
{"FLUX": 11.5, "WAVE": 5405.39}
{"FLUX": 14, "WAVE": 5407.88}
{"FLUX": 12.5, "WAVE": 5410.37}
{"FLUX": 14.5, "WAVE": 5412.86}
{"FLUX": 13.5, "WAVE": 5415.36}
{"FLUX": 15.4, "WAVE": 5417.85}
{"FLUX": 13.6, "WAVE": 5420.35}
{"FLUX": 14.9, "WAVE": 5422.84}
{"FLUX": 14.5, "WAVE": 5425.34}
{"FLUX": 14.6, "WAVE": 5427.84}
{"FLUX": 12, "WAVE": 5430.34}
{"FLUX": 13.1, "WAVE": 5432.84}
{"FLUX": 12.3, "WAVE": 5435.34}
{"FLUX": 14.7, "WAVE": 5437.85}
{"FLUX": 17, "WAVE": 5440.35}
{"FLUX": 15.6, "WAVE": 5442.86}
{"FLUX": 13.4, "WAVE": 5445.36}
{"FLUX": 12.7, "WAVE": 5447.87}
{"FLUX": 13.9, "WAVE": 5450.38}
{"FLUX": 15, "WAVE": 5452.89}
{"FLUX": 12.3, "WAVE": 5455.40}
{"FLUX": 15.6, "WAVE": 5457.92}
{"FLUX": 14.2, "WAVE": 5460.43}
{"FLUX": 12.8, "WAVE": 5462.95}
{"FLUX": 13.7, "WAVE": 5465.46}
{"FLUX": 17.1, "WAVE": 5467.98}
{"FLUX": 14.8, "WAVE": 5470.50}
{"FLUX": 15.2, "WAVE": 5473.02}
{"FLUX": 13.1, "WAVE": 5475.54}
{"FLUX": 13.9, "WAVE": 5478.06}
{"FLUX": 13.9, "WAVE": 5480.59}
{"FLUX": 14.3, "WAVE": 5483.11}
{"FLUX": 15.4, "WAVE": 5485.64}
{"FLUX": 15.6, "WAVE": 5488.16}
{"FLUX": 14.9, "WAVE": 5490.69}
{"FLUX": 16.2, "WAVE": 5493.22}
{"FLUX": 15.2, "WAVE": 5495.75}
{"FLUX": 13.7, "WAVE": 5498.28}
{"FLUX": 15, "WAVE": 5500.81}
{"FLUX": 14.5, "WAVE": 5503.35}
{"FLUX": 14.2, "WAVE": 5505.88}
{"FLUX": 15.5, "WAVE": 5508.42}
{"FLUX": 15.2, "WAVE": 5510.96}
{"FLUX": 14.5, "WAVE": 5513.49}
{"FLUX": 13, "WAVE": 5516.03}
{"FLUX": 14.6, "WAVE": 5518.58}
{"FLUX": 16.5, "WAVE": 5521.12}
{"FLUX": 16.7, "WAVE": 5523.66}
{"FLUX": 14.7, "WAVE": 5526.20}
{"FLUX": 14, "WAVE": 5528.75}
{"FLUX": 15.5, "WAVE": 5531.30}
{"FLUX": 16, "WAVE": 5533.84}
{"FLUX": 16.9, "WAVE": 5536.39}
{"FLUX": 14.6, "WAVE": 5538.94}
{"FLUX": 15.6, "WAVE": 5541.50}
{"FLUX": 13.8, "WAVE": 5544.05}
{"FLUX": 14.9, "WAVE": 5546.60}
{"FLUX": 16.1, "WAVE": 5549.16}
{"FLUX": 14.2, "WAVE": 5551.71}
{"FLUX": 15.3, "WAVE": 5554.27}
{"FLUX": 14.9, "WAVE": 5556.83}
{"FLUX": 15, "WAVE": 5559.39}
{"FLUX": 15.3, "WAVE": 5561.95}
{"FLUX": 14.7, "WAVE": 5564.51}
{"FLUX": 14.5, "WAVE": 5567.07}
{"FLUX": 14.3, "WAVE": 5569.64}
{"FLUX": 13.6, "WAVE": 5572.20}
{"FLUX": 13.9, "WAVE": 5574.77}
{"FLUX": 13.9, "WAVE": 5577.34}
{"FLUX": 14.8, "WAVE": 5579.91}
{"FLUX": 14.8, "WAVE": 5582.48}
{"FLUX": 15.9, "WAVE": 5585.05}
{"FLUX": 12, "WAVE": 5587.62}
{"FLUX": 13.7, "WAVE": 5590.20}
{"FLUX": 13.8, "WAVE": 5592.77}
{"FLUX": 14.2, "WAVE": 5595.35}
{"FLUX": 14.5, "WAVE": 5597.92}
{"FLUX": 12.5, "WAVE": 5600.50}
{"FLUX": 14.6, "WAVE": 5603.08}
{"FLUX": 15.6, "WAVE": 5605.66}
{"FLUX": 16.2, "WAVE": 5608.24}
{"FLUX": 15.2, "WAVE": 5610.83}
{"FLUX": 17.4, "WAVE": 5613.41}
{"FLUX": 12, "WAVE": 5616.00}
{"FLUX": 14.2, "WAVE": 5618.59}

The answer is 1.02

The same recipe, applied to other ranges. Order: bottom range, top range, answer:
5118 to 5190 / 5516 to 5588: 1.40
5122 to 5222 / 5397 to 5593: 1.31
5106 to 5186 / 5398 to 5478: 1.29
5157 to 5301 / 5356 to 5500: 1.16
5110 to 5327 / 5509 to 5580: 1.20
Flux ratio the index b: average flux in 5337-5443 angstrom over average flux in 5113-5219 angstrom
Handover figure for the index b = 1.27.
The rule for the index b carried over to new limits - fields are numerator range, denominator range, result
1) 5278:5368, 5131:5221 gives 1.32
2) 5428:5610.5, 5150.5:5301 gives 1.20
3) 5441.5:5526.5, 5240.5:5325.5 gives 1.05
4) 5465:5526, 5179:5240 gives 1.27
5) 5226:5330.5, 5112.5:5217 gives 1.24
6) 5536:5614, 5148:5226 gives 1.33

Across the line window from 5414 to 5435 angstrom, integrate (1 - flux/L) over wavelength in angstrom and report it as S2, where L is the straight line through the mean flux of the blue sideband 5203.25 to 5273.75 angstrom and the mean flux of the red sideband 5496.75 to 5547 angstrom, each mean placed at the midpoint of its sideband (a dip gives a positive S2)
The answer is 0.4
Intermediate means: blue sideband 12.6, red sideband 15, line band 13.9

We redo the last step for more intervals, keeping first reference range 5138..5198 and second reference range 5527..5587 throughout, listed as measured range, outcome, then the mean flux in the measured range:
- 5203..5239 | -3.3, 12.2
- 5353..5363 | -2.4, 15.6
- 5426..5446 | -0.9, 14.1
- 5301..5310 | -2.2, 15.1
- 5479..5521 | -1.6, 14.8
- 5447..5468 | -0.4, 14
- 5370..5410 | -1.8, 13.6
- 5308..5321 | -3.7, 15.6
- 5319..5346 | -2.1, 13.3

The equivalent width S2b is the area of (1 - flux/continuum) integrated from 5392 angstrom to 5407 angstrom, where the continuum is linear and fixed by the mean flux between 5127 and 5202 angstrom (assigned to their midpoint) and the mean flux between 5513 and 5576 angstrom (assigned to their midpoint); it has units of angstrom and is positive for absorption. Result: 0.4 angstrom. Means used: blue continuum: 10.8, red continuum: 14.9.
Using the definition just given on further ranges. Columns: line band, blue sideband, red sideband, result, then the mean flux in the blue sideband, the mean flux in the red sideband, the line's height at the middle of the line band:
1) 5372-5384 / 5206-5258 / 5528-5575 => -0.1 angstrom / 12.9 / 14.9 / 13.8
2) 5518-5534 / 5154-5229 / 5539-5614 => -1.4 angstrom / 11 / 14.6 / 14.2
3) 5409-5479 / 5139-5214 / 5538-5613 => -4.3 angstrom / 10.7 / 14.6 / 13.3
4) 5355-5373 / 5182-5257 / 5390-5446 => -1.4 angstrom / 12.3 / 13.9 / 13.4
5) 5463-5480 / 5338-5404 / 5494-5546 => 0.3 angstrom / 14.1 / 15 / 14.7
